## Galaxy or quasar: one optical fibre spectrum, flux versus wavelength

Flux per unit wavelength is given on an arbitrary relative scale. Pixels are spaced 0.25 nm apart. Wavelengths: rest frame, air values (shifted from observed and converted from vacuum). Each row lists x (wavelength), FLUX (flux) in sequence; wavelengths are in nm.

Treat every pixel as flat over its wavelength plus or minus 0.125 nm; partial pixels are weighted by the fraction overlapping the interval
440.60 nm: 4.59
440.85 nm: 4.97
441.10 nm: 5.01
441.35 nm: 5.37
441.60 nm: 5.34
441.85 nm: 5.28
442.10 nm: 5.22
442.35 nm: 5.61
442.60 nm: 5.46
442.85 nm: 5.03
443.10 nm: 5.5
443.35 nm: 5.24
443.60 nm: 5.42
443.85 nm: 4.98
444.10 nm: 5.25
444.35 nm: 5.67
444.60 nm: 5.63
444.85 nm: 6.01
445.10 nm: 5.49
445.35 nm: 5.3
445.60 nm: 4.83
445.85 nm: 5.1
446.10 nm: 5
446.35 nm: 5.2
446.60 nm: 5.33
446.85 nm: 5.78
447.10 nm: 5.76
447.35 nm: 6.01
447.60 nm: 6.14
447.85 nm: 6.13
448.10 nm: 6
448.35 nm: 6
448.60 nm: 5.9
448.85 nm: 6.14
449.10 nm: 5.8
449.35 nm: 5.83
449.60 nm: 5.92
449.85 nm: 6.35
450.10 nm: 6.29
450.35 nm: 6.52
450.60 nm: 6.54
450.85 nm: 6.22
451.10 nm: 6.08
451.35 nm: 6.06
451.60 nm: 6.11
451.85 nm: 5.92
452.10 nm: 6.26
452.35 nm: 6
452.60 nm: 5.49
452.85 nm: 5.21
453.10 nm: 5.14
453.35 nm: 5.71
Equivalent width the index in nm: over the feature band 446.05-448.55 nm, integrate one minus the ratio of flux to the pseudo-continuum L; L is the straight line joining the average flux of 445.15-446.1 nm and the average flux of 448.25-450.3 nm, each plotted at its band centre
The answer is -0.101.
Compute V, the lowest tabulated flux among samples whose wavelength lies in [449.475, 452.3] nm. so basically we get 5.92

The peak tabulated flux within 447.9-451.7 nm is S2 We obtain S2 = 6.54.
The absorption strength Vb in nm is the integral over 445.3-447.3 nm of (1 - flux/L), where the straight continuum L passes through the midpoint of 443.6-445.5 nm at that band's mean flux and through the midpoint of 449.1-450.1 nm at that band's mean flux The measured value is 0.12 nm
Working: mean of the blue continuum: 5.46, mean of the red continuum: 6.04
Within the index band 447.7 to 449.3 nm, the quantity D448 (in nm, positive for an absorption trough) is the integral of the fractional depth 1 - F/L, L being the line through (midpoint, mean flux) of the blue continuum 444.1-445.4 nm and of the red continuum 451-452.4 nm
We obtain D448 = -0.04 nm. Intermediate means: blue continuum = 5.6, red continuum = 6.08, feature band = 5.99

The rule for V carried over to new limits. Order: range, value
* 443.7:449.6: 4.83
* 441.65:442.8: 5.22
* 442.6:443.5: 5.03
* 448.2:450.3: 5.8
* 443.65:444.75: 4.98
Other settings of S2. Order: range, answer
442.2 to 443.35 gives 5.61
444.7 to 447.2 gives 6.01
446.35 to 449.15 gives 6.14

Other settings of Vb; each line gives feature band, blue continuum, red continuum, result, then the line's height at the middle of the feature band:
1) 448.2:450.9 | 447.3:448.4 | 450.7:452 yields -0.03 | 6.08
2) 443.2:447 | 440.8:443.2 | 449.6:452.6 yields 0.16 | 5.59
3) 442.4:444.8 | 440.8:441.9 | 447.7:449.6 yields 0.03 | 5.44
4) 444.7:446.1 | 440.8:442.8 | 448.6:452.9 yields 0.07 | 5.59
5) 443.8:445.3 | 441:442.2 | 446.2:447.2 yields -0.04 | 5.39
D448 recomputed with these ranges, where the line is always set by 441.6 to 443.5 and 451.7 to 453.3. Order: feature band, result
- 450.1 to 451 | -0.13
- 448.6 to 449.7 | -0.07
